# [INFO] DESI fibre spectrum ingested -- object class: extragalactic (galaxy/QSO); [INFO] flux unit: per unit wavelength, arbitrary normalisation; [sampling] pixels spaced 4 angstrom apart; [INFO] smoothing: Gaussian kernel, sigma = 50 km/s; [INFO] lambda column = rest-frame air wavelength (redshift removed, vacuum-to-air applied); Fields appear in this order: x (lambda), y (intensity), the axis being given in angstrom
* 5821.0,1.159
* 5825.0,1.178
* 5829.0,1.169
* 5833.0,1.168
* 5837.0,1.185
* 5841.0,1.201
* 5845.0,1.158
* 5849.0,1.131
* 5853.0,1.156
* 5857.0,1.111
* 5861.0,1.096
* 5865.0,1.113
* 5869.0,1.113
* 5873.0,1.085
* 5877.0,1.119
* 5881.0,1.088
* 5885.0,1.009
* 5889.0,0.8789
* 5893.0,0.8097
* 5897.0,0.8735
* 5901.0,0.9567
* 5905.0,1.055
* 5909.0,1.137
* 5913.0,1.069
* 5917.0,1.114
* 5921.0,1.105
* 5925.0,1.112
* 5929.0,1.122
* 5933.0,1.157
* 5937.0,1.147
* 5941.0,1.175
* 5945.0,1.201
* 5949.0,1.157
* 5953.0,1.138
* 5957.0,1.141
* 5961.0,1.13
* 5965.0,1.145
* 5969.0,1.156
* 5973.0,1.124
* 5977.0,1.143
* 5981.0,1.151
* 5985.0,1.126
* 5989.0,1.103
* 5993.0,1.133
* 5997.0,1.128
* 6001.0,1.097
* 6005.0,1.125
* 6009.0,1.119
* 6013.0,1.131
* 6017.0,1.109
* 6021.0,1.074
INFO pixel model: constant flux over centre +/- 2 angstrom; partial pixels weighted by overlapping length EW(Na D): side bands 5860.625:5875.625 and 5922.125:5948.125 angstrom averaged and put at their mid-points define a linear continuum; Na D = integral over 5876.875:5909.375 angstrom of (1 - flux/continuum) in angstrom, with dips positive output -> 4.2 angstrom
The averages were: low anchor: 1.1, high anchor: 1.15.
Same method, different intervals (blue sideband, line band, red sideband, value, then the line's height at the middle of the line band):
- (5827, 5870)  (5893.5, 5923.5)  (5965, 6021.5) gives 2.73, 1.14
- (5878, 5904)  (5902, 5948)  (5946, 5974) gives -3.49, 1.04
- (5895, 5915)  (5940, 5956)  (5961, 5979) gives -0.97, 1.1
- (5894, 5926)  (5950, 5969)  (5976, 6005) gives -0.83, 1.09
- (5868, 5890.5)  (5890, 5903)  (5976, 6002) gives 2.23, 1.06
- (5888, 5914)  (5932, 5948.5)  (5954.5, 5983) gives -1.56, 1.07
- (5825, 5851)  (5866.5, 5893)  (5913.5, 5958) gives 2.87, 1.16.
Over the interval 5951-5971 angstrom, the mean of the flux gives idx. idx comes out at 1.14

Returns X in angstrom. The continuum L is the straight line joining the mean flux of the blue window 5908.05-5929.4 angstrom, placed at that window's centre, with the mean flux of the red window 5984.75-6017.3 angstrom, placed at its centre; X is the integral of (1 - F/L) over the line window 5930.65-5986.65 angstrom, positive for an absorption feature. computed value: -1.8 angstrom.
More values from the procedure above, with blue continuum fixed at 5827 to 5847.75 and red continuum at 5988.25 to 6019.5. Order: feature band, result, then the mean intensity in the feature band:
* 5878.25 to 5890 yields 1.5 angstrom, 1.01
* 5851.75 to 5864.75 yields 0.6 angstrom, 1.12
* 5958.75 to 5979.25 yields -0.2 angstrom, 1.14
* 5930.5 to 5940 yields -0.1 angstrom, 1.15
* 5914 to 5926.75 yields 0.4 angstrom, 1.11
